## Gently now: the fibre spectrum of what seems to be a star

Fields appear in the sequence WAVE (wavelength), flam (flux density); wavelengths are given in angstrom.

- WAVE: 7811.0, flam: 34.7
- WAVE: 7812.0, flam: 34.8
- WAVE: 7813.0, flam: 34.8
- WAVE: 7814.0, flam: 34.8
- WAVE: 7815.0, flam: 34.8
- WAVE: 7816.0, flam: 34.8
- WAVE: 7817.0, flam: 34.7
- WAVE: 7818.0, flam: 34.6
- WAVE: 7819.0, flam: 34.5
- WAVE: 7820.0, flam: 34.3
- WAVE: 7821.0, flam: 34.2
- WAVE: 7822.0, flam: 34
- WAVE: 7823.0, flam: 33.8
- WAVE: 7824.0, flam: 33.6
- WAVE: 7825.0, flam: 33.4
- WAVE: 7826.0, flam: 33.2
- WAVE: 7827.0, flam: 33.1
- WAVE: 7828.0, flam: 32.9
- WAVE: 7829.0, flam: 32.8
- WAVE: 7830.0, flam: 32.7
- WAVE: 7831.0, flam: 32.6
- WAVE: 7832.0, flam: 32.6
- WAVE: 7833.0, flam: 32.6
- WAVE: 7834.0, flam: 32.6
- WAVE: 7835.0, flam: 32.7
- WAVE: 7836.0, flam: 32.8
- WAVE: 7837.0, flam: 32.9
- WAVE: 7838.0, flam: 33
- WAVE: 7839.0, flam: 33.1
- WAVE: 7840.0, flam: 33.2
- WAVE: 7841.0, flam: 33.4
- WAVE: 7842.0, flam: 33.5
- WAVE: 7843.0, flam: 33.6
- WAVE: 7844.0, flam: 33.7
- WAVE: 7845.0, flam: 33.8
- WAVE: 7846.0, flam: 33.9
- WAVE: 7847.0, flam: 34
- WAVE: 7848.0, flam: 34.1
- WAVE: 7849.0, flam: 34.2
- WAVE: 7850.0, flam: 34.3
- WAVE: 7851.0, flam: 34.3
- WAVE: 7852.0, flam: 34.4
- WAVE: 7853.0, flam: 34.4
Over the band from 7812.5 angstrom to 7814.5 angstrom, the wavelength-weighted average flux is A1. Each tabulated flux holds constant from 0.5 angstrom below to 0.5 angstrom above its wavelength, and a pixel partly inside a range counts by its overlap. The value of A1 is 34.8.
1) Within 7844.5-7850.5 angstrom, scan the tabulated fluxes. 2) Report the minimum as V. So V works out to 33.8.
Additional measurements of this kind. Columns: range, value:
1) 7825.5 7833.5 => 32.6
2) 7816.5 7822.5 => 34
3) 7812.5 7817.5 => 34.7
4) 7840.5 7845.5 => 33.4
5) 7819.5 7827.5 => 33.1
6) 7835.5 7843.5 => 32.8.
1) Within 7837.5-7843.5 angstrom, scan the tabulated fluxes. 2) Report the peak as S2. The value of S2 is 33.6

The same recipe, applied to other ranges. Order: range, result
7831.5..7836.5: 32.8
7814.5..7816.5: 34.8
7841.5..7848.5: 34.1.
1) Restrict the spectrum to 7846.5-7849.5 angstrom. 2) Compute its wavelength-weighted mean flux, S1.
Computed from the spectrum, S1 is 34.1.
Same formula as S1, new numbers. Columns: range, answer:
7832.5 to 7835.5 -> 32.6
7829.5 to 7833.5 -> 32.6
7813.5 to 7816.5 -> 34.8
